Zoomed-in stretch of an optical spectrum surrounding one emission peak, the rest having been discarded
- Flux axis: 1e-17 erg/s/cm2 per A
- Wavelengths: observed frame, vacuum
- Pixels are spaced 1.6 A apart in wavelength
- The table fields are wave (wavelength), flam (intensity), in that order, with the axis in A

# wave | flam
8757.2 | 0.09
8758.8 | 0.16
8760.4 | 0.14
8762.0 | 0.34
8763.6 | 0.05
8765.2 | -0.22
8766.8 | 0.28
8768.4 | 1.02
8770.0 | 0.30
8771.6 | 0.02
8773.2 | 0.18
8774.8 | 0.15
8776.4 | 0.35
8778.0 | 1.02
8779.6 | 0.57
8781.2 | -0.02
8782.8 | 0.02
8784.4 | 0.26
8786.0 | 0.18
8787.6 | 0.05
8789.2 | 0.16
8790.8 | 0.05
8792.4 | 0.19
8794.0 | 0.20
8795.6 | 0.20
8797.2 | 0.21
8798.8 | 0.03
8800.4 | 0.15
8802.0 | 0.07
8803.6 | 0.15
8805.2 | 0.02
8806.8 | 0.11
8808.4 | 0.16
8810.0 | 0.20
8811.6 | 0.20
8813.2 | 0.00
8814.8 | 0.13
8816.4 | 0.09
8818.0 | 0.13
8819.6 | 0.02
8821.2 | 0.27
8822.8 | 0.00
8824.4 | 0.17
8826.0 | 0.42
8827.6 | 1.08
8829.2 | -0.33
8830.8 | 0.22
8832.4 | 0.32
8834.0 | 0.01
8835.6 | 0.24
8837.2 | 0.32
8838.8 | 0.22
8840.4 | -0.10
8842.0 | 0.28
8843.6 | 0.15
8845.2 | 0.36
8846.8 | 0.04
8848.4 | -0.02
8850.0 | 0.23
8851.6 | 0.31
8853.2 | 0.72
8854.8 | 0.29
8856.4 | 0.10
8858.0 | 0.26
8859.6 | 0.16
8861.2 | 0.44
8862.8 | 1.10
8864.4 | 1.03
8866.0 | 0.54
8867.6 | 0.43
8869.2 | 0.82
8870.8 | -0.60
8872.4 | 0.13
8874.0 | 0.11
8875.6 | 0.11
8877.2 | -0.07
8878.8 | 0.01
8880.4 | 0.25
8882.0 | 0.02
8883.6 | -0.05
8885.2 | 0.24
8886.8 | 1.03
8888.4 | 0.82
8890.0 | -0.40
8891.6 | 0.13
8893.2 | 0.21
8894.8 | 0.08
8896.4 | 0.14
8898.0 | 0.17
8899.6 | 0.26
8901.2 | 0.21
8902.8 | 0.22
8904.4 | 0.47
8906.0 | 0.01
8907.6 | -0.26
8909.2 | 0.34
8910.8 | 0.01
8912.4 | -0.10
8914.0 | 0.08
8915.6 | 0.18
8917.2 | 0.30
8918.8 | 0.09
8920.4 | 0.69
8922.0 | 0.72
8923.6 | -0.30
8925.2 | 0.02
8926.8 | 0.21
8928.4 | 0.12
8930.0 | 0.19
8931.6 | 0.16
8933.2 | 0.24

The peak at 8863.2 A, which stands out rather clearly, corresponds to [O III] 5007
